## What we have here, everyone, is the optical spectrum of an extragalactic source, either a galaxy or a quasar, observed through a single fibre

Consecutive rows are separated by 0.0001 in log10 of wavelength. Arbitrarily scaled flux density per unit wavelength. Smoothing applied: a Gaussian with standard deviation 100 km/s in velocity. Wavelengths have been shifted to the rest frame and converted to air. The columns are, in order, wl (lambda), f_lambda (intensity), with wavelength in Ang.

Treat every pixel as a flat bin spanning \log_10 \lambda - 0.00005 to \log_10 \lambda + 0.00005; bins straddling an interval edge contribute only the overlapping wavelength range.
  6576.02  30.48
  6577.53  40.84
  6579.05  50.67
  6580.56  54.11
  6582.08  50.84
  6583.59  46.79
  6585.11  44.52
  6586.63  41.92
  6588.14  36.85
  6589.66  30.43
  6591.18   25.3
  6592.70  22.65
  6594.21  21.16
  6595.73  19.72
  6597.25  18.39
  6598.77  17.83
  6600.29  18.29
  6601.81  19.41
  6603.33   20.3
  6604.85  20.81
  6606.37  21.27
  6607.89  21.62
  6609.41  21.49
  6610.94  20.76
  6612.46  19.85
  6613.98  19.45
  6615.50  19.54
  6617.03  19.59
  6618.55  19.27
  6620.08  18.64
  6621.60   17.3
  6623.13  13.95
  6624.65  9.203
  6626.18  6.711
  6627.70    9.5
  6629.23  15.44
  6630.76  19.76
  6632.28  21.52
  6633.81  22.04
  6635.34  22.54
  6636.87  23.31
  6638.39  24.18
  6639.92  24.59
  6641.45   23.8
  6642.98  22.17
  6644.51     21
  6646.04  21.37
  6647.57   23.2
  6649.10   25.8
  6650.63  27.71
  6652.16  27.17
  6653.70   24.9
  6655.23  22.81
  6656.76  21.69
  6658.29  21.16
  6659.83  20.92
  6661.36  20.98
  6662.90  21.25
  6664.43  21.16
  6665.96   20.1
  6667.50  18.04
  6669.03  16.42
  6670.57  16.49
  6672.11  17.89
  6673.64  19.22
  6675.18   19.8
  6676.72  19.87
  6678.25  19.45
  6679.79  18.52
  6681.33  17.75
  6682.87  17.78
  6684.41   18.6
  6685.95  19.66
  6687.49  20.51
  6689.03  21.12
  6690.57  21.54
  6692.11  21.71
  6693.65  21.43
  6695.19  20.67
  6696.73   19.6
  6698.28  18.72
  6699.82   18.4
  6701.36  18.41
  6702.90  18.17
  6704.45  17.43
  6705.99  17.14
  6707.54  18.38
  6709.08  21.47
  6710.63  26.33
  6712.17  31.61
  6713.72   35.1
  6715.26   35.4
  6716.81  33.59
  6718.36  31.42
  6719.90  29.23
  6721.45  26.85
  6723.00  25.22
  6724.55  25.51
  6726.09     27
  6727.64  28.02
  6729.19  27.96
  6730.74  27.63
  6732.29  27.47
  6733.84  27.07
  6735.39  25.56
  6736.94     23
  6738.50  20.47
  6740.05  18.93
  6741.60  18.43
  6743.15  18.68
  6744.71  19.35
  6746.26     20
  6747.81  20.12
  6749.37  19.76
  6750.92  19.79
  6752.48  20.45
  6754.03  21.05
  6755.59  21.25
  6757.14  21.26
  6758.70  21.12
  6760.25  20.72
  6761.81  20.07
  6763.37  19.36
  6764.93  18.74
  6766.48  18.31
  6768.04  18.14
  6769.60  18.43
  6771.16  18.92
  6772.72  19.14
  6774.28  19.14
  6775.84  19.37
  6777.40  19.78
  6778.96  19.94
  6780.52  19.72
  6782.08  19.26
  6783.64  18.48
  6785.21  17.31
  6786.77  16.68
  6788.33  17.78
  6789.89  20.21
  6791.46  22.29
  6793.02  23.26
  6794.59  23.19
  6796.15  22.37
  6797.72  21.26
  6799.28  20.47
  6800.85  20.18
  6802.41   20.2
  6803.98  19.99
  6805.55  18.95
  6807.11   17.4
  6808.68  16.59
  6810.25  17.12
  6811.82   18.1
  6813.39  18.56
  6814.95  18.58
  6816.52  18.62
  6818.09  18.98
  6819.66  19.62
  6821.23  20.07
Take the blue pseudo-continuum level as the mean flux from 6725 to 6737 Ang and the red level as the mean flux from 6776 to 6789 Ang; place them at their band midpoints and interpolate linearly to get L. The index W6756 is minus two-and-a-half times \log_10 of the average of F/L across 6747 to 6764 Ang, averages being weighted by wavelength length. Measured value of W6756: 0.13 mag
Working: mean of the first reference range 26.9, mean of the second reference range 18.7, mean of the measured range 20.5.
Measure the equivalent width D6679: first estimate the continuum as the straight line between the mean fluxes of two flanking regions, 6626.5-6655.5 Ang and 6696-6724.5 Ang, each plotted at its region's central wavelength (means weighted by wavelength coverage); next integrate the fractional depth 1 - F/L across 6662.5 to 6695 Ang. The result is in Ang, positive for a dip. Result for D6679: 5.53 Ang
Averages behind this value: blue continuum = 22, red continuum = 24.6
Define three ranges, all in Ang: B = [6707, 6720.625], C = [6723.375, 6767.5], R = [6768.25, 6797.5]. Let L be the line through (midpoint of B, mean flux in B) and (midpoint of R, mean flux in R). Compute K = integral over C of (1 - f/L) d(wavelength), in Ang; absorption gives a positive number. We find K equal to 5.27 Ang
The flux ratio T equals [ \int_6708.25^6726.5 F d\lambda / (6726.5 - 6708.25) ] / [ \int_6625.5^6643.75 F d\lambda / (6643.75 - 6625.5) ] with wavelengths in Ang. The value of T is 1.48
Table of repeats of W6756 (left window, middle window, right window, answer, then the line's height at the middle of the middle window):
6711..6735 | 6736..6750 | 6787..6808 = 0.32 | 26.8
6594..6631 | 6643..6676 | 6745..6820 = -0.17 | 18.4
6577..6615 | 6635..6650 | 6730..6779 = 0.14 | 26.5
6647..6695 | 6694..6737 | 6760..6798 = -0.23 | 20.3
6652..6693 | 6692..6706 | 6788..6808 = 0.06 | 20.2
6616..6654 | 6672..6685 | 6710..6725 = 0.33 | 25.4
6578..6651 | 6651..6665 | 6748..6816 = 0.02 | 22.9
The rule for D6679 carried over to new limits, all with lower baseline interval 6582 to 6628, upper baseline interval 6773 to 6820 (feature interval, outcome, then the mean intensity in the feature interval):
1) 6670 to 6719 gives -1.2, 21.7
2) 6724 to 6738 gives -4.0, 26.5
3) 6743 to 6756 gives 0.1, 20.1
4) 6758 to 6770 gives 0.4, 19.4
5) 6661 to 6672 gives 1.3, 19.1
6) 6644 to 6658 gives -1.3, 23.9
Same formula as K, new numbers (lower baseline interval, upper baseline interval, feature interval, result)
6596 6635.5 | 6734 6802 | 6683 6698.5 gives -0.95 Ang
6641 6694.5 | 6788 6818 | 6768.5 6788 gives 1.13 Ang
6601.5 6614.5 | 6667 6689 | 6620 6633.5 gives 3.61 Ang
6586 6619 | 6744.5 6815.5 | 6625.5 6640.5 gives 2.06 Ang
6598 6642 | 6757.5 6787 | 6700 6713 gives -1.33 Ang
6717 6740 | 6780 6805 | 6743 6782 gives 5.73 Ang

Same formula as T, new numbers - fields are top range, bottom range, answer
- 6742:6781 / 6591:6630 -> 1.08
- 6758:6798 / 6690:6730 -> 0.80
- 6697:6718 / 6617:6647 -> 1.27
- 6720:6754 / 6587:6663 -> 1.10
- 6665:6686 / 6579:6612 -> 0.64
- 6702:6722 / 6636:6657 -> 1.10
